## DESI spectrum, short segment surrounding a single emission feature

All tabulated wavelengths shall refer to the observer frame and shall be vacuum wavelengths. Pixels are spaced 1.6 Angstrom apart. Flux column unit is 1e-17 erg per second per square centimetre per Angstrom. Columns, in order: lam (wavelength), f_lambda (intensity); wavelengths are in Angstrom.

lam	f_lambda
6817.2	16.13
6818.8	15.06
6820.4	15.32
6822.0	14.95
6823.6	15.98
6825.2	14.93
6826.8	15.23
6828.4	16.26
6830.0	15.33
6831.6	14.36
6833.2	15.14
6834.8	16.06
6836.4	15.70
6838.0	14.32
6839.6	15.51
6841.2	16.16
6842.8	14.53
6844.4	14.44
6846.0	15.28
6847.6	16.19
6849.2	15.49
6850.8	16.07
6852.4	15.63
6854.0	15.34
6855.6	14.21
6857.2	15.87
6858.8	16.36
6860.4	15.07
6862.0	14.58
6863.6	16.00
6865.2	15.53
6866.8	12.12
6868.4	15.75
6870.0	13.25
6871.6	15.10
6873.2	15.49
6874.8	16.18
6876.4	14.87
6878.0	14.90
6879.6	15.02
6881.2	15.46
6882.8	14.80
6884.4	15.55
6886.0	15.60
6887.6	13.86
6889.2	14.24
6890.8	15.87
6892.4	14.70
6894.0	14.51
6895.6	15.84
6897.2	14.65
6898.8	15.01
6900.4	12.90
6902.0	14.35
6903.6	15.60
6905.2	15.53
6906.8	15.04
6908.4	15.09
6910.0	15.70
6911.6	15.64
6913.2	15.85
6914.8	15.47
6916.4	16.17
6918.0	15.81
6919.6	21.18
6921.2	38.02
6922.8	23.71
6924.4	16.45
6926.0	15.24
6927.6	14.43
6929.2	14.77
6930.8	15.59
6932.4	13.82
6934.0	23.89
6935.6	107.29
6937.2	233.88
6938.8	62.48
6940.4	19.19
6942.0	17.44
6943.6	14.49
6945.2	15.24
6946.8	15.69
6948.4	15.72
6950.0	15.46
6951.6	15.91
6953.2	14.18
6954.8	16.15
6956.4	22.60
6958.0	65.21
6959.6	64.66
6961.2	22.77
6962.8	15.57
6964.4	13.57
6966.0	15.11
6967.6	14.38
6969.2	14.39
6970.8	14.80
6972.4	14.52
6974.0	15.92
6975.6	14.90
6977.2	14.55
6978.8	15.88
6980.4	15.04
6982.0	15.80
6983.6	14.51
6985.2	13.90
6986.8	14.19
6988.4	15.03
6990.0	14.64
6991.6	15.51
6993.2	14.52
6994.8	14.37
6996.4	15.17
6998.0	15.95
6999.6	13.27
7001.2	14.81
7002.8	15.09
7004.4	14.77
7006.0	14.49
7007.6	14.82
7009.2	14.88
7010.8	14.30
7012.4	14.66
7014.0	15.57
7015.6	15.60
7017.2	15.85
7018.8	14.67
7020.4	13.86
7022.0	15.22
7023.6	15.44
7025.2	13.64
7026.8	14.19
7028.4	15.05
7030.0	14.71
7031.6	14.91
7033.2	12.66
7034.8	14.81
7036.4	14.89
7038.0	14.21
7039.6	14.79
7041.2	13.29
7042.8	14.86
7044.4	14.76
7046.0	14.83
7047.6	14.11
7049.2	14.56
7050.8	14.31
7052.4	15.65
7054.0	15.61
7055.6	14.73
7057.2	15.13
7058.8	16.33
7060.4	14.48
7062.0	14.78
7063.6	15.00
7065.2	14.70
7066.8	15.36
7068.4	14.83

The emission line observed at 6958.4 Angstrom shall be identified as [N II] 6583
